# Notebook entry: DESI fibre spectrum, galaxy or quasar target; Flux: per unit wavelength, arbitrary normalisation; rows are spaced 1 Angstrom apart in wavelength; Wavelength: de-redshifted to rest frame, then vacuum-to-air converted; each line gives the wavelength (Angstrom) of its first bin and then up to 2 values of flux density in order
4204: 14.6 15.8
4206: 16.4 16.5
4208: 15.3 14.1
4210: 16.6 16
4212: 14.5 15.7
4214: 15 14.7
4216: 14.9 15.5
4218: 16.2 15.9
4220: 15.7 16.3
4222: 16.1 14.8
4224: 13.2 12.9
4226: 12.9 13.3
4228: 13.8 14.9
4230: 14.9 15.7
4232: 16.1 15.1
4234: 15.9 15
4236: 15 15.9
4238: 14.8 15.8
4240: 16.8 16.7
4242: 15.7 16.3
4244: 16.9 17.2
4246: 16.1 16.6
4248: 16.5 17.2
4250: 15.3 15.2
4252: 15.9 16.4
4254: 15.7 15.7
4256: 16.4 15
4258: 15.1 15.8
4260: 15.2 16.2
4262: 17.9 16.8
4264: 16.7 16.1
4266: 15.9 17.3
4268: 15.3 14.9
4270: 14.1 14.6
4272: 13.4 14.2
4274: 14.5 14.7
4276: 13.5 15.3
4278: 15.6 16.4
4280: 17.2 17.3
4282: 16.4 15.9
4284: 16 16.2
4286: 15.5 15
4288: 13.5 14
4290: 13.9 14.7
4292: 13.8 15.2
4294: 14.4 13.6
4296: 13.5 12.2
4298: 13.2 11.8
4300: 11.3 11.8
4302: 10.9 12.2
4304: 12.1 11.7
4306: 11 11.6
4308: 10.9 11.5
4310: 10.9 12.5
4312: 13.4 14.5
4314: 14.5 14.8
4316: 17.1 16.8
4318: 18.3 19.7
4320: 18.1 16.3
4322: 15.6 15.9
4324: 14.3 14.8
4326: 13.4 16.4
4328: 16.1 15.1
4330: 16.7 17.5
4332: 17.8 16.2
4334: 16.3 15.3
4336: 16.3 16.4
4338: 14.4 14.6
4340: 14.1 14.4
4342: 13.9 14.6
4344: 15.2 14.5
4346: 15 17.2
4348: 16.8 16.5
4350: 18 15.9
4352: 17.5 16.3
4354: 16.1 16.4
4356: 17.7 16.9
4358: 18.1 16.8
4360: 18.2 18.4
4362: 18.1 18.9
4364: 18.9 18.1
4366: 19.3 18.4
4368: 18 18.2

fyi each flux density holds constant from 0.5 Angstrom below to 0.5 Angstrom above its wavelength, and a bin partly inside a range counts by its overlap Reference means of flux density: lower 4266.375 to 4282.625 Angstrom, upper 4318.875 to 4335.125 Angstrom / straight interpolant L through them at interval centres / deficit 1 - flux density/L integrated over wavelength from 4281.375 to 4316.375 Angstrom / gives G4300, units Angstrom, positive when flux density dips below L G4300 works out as 4.9 Angstrom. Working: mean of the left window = 15.3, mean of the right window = 16.1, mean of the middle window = 13.5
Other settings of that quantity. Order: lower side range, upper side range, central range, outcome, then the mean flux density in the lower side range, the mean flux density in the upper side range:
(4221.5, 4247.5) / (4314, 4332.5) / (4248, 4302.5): 2.63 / 15.3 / 16.3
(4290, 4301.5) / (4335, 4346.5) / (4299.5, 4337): -1.34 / 13.3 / 14.9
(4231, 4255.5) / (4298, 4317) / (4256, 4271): -0.94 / 16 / 12.6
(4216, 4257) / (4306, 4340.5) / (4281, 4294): 0.22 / 15.5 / 15.2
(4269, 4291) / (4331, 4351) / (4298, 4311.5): 3.28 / 15.1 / 15.7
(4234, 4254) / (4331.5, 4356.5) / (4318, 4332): -0.31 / 16.1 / 15.9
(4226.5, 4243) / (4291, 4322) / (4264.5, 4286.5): -1.60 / 15.4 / 13.7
